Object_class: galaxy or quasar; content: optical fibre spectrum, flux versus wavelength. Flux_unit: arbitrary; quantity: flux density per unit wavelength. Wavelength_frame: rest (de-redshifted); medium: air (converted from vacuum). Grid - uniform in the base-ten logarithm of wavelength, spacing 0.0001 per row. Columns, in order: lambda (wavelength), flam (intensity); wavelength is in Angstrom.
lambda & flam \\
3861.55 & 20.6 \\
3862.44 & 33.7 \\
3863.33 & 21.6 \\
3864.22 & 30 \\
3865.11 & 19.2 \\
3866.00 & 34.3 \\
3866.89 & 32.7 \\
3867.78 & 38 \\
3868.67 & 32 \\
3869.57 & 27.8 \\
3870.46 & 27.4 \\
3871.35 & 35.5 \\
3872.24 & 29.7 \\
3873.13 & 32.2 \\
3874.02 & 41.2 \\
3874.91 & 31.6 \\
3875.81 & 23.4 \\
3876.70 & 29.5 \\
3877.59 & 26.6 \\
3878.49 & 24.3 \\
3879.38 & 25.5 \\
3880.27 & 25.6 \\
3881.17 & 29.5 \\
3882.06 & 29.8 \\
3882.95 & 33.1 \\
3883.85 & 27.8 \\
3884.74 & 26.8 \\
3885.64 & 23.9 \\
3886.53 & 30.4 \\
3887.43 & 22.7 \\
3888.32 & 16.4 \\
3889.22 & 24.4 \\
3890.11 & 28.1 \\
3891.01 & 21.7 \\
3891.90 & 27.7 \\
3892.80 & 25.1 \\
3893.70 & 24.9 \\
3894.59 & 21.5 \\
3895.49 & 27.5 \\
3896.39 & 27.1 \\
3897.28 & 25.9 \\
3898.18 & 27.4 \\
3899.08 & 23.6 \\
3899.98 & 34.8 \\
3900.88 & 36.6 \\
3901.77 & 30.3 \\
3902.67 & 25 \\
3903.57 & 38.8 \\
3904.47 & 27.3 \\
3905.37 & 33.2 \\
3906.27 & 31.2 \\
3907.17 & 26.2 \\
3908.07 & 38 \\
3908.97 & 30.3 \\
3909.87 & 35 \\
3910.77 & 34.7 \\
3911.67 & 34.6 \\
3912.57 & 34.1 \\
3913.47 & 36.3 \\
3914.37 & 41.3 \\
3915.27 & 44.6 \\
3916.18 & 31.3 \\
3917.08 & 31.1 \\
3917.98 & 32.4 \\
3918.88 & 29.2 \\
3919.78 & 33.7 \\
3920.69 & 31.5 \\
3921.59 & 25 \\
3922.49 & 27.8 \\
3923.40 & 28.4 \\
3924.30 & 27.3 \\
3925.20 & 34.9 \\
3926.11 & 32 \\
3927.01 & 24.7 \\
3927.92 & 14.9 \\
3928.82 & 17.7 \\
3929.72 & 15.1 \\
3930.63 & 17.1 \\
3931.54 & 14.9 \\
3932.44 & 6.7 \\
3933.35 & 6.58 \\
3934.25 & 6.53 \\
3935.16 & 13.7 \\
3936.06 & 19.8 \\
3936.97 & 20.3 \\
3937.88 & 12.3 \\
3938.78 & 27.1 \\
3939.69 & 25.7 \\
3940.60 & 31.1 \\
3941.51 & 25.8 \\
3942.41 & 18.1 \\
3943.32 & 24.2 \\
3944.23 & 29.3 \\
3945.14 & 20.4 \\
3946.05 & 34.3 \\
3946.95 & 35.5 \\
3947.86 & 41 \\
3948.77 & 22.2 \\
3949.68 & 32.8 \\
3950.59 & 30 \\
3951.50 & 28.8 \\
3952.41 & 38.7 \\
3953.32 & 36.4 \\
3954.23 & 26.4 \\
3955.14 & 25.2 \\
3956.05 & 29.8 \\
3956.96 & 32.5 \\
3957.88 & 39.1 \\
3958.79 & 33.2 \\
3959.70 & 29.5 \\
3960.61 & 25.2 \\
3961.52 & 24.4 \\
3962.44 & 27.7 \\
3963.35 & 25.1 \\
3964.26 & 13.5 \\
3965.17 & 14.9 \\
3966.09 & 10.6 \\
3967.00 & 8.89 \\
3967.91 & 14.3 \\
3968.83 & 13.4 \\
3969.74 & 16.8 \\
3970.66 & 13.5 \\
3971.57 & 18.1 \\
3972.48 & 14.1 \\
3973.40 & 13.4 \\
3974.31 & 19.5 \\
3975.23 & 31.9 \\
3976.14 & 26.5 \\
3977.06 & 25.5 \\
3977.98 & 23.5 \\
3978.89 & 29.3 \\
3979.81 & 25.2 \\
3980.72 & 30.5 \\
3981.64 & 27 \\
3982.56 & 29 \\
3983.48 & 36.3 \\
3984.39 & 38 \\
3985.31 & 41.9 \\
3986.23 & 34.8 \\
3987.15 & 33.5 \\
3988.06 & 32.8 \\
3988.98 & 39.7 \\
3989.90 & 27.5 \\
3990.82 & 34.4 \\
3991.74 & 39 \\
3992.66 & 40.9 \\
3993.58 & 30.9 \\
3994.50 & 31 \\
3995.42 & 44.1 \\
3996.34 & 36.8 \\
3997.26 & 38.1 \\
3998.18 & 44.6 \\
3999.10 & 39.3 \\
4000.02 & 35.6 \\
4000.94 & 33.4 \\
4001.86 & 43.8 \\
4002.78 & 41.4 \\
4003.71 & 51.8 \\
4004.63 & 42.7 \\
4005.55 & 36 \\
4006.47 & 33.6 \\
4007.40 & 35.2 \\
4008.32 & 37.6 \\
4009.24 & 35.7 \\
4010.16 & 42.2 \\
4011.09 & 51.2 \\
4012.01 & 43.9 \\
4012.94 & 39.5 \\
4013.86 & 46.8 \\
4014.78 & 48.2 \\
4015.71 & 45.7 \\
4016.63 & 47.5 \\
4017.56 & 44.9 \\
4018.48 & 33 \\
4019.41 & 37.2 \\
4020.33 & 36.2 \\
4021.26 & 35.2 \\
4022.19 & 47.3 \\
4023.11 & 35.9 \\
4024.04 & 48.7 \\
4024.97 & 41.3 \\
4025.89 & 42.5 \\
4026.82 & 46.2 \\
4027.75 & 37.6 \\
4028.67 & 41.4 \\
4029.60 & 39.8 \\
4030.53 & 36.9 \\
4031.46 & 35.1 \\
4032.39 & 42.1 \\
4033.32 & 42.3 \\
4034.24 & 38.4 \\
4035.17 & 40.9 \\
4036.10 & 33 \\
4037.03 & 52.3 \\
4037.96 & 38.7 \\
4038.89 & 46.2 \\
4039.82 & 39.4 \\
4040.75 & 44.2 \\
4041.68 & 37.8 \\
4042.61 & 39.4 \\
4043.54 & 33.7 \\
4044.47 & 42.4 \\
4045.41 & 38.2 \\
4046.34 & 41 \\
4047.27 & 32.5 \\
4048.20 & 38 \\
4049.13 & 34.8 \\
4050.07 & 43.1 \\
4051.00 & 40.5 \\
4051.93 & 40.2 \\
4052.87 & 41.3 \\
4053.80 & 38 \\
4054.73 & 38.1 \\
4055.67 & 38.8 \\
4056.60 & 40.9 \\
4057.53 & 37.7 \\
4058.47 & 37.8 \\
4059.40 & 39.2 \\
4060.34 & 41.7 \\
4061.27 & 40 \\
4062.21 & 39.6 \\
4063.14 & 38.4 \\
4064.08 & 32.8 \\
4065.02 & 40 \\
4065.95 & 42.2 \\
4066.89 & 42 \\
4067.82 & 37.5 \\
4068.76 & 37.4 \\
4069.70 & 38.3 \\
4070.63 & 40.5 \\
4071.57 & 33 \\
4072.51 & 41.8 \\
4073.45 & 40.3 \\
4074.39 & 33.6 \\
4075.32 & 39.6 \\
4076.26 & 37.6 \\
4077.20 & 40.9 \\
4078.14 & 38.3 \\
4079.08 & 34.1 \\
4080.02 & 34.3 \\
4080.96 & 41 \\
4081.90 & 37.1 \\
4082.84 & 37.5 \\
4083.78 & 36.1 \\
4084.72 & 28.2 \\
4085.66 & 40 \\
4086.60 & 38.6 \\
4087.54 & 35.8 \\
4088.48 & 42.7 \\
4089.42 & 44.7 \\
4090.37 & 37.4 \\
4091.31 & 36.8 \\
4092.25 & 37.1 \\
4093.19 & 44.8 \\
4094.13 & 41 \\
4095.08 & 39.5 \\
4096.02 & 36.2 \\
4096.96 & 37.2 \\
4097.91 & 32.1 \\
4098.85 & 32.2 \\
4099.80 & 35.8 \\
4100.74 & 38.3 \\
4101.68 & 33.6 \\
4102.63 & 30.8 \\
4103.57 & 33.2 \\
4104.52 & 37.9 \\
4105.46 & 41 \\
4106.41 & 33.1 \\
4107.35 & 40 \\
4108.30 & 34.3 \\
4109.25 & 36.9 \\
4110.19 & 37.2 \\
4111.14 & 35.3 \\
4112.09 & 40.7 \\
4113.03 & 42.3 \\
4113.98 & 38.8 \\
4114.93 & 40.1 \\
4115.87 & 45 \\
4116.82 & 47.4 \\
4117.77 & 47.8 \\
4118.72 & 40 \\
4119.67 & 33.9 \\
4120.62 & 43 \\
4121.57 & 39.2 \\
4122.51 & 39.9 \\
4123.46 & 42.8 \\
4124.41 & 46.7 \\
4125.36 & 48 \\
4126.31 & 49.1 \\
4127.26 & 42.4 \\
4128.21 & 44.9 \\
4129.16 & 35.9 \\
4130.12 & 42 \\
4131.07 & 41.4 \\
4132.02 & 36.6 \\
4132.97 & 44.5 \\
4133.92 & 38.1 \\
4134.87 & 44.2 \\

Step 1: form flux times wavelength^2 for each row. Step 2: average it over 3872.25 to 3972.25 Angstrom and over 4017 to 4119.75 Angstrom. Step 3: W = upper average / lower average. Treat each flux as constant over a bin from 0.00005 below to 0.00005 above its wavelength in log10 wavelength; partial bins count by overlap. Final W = 1.6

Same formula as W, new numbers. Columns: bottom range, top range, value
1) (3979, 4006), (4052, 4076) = 1.10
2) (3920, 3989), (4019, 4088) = 1.65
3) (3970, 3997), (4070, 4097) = 1.34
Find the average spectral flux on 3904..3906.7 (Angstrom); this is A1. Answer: 30.6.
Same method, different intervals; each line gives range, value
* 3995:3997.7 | 39.6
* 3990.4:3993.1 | 38.1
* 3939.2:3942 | 27.4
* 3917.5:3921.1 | 31.7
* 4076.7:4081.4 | 37.7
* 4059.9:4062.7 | 40.5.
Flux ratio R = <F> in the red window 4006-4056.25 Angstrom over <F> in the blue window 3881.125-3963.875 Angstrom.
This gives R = 1.47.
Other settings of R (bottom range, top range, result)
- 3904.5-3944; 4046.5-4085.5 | 1.46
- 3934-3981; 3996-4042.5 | 1.69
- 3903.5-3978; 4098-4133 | 1.54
